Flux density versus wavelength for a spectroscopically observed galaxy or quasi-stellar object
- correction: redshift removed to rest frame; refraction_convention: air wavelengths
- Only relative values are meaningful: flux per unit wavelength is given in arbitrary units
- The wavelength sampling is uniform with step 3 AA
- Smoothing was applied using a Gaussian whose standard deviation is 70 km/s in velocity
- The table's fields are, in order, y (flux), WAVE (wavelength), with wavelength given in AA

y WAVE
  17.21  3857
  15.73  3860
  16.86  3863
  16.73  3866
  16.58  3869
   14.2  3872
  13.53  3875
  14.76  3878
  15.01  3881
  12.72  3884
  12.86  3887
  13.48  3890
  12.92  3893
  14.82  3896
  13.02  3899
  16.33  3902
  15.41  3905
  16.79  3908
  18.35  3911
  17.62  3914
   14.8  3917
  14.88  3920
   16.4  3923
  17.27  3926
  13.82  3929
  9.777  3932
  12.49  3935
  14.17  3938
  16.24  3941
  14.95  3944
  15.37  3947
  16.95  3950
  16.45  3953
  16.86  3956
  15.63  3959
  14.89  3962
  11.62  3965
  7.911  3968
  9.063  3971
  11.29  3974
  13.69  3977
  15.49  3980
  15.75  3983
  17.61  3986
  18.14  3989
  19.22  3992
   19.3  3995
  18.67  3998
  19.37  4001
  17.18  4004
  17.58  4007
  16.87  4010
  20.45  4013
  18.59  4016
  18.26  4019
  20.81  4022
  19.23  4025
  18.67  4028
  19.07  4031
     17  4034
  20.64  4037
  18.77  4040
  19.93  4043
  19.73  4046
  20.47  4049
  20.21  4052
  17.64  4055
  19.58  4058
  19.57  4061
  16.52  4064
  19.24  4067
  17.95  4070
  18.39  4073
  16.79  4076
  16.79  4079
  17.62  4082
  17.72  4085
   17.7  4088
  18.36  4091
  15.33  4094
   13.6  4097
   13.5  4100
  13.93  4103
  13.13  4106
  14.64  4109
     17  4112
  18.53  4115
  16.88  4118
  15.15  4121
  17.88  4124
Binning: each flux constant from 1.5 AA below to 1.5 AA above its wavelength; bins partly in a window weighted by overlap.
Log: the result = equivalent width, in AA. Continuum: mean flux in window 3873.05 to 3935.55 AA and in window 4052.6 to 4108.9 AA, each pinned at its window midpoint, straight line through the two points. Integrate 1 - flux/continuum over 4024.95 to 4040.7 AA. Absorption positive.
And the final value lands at -2.5 AA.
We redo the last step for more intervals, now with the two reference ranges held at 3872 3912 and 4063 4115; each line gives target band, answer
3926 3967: 1.4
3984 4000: -3.1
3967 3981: 3.5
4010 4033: -4.8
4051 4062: -2.1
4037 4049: -2.8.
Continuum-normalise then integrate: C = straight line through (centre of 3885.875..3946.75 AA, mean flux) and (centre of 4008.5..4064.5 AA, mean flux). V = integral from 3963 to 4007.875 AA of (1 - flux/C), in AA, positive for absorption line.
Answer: 5.0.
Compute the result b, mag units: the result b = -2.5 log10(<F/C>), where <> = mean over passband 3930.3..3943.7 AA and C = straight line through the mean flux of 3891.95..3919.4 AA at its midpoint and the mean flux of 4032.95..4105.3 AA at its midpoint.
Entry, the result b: 0.20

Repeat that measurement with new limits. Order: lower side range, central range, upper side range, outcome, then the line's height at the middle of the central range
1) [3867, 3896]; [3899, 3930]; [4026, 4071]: -0.07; 15.1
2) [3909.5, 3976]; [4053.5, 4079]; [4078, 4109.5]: -0.17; 15.4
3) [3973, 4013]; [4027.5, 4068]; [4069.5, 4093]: -0.10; 17.4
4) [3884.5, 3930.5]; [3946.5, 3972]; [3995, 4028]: 0.21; 17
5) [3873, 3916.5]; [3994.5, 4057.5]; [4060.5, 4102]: -0.16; 16.3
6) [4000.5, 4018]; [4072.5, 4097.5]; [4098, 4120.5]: -0.06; 16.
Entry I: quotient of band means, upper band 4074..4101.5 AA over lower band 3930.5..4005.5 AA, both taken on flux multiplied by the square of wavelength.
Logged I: 1.15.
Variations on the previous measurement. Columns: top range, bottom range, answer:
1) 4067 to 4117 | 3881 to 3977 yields 1.24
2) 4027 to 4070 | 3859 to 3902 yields 1.42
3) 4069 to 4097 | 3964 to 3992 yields 1.32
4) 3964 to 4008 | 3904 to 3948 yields 1.05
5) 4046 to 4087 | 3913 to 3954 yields 1.31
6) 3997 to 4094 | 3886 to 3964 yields 1.31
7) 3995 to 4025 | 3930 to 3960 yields 1.30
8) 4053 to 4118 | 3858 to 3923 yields 1.23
